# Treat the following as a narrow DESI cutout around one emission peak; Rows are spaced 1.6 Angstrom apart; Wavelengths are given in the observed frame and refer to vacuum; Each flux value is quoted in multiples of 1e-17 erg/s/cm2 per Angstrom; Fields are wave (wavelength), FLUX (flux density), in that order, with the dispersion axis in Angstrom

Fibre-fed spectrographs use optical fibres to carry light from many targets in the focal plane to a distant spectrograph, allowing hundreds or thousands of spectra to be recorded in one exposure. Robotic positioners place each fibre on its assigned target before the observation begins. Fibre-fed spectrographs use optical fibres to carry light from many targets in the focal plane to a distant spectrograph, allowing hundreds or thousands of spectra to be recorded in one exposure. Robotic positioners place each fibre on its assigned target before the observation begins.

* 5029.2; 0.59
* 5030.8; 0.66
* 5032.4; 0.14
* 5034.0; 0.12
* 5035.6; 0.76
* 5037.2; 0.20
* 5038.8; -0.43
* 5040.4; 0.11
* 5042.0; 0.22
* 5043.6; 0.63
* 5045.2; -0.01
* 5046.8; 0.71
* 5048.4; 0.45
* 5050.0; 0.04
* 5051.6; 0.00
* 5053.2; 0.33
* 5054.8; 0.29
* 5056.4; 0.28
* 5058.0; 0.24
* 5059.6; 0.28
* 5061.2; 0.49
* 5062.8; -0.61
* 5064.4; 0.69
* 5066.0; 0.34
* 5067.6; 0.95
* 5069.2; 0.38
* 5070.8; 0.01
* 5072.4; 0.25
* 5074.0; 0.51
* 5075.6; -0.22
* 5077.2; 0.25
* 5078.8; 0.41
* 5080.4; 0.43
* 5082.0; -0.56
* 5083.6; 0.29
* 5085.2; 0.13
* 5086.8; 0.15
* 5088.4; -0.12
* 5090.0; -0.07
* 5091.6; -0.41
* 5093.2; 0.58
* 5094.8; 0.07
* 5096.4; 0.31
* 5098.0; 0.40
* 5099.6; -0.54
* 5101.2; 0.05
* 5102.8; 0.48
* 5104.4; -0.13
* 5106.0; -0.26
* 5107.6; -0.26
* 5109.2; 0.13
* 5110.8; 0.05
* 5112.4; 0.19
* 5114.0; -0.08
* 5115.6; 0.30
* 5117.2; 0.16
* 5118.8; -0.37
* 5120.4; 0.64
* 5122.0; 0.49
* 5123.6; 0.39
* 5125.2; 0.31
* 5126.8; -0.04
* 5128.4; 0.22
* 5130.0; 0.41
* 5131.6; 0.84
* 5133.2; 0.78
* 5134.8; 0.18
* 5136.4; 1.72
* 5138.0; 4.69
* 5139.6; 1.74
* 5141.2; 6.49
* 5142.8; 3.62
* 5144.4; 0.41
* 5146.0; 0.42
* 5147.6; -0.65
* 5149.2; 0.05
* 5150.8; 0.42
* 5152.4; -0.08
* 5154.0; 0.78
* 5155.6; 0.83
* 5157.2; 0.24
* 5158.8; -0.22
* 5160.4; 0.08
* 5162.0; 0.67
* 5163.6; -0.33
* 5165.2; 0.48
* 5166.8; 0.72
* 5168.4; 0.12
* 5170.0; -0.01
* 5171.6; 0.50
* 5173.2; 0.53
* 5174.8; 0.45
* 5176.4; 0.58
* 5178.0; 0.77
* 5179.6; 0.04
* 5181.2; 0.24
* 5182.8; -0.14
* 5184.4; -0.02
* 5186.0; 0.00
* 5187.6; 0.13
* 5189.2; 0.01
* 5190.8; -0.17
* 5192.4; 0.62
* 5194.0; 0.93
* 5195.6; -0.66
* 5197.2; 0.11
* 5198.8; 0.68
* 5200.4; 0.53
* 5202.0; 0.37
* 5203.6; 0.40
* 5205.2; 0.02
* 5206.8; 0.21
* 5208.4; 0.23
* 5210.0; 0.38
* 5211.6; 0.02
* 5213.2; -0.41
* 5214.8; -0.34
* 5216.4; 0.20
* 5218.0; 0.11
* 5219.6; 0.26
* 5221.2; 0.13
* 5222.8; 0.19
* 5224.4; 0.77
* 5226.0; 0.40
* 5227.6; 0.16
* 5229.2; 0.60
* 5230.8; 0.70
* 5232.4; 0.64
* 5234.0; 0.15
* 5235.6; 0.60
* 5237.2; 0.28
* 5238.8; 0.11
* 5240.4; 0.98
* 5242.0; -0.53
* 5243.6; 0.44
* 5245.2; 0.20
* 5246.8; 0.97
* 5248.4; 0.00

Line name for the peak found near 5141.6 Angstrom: [O II] 3727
